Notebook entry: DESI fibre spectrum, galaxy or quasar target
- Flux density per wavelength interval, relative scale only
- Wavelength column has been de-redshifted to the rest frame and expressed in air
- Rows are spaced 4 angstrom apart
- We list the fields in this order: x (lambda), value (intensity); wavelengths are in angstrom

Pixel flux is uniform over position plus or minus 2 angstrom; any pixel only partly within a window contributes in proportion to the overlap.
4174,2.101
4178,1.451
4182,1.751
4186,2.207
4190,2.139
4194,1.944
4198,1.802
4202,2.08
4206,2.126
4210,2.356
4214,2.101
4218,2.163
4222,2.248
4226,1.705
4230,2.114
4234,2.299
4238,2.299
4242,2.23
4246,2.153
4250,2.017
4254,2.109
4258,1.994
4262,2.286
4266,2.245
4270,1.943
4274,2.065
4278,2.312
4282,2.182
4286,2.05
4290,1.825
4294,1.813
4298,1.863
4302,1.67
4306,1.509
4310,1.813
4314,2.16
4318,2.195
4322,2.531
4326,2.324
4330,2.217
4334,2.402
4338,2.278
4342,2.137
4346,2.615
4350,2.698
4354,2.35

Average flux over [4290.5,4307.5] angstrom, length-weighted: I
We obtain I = 1.73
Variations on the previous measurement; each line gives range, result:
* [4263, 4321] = 1.99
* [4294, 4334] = 2.04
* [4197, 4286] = 2.13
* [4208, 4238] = 2.15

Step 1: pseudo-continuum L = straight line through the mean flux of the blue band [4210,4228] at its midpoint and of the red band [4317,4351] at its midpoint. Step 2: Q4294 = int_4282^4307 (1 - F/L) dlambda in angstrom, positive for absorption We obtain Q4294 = 4.86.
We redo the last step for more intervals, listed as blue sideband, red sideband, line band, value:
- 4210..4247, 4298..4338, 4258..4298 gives 1.0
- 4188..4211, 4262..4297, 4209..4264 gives -2.2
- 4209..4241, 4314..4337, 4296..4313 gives 4.0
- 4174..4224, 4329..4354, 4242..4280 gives 1.0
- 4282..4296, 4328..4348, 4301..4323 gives 1.7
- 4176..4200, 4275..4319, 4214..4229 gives -1.2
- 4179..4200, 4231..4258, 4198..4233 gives -0.9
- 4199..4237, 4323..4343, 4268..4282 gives 0.6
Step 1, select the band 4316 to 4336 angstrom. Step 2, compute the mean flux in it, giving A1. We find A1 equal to 2.33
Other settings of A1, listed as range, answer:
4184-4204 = 2.03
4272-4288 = 2.15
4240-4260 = 2.1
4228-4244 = 2.24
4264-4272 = 2.09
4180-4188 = 1.98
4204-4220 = 2.19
